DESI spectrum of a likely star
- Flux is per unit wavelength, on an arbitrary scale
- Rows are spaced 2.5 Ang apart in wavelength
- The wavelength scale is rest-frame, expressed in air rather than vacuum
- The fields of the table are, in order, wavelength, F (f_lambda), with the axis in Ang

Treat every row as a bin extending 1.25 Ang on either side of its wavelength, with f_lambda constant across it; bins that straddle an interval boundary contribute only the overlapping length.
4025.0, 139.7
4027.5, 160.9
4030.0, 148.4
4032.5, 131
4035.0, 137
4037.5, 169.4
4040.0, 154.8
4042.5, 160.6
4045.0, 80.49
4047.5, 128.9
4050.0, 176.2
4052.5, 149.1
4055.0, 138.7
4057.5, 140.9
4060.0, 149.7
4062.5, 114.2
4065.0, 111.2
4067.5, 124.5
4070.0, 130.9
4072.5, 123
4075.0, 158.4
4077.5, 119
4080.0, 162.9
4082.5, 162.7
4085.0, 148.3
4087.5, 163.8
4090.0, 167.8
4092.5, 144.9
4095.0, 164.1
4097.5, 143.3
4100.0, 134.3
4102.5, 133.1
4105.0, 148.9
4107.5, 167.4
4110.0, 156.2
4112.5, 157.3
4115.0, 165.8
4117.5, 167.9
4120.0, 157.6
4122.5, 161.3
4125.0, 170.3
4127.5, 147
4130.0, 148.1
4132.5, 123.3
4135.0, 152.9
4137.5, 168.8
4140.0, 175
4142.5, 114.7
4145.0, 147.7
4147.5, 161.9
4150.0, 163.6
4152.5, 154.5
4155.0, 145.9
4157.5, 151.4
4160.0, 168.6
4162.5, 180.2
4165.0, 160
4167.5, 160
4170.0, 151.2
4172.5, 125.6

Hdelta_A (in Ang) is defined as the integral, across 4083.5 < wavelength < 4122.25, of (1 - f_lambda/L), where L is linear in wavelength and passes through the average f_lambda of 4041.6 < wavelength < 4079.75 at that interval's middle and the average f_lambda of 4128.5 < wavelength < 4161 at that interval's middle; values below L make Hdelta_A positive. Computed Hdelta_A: -3.21 Ang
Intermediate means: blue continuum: 134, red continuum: 152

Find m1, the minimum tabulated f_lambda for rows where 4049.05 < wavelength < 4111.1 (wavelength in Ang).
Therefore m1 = 111.2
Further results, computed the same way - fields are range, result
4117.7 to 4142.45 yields 123.3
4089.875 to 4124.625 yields 133.1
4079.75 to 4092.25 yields 148.3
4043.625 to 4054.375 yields 80.49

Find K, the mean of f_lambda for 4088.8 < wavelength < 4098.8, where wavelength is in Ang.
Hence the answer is 155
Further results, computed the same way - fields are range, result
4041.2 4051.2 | 136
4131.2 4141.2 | 155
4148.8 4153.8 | 159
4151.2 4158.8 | 151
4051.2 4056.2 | 144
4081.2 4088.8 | 158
